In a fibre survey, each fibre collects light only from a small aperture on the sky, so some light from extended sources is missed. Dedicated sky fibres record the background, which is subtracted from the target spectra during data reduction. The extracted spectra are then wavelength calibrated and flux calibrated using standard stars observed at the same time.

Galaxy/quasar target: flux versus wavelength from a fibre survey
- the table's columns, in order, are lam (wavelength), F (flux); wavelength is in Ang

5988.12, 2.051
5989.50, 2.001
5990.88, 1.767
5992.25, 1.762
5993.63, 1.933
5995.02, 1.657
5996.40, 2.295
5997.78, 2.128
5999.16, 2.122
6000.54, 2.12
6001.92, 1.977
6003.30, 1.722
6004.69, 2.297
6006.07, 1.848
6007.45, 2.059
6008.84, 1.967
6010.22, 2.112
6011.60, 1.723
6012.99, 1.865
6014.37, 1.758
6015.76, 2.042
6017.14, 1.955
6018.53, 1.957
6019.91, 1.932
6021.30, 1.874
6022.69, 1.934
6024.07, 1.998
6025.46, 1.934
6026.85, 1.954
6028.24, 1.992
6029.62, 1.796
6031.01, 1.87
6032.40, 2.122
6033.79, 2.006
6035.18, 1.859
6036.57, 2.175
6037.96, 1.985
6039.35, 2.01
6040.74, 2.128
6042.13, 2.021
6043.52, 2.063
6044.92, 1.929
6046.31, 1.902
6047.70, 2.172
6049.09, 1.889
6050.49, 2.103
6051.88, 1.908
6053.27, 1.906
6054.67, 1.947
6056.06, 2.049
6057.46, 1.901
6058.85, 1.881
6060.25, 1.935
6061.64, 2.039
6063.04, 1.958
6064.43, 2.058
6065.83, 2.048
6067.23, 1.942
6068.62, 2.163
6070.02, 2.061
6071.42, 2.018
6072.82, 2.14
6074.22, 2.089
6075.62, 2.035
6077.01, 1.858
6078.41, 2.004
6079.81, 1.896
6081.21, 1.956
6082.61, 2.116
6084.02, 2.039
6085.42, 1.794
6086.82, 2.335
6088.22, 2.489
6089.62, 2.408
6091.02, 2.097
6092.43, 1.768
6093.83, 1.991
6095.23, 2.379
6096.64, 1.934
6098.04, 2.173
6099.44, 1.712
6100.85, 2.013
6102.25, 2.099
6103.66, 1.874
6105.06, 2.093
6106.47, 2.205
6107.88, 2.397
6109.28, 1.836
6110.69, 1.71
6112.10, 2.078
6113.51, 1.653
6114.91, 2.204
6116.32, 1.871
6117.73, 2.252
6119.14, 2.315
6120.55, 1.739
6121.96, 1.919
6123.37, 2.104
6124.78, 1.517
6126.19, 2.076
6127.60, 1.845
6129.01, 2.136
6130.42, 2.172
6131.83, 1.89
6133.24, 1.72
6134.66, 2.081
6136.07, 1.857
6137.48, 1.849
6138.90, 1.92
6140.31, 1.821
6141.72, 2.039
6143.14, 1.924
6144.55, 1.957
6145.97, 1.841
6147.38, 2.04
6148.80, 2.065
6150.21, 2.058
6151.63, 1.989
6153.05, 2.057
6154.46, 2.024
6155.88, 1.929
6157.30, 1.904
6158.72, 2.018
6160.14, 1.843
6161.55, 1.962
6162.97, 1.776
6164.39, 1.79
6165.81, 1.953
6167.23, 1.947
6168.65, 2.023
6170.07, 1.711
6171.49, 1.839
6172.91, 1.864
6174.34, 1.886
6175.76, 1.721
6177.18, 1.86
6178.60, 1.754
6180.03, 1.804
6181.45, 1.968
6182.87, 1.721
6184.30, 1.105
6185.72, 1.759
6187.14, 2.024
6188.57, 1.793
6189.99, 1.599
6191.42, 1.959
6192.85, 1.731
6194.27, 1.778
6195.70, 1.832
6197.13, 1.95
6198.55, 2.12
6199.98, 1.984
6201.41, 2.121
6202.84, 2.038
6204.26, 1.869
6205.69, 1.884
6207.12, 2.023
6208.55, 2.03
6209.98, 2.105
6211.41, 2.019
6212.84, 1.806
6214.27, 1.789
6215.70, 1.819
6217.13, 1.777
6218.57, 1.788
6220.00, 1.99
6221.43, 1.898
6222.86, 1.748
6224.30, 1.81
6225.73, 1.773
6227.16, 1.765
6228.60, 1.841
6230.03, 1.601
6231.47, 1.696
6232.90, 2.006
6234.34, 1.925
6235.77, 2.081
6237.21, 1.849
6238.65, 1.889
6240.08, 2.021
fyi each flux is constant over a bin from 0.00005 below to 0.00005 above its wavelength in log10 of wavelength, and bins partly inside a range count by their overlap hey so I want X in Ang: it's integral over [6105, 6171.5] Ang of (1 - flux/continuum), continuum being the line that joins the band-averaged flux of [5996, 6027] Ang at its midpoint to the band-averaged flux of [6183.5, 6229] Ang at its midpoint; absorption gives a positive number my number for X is -1.9 Ang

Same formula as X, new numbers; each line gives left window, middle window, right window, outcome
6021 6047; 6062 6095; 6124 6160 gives -1.6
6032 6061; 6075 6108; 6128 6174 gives -1.6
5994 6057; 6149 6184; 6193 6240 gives 0.6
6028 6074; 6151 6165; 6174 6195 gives -0.9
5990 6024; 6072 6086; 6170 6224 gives -0.6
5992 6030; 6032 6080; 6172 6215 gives -1.8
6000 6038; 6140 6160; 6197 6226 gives -0.4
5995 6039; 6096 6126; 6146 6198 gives -1.3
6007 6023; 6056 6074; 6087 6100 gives 0.3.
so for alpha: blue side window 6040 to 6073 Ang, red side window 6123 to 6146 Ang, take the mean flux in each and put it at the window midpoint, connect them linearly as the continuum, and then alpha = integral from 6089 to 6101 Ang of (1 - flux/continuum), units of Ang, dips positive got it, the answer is -0.5 Ang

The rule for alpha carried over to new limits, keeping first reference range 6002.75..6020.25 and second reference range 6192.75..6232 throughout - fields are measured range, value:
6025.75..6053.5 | -0.8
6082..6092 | -1.3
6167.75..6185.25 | 1.1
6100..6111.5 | -0.7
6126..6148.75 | -0.5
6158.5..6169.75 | 0.0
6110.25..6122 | -0.4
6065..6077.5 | -0.8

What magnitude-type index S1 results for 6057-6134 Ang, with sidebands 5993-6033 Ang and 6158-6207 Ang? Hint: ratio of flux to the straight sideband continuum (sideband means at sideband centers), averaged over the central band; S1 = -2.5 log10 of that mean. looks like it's -0.06 mag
